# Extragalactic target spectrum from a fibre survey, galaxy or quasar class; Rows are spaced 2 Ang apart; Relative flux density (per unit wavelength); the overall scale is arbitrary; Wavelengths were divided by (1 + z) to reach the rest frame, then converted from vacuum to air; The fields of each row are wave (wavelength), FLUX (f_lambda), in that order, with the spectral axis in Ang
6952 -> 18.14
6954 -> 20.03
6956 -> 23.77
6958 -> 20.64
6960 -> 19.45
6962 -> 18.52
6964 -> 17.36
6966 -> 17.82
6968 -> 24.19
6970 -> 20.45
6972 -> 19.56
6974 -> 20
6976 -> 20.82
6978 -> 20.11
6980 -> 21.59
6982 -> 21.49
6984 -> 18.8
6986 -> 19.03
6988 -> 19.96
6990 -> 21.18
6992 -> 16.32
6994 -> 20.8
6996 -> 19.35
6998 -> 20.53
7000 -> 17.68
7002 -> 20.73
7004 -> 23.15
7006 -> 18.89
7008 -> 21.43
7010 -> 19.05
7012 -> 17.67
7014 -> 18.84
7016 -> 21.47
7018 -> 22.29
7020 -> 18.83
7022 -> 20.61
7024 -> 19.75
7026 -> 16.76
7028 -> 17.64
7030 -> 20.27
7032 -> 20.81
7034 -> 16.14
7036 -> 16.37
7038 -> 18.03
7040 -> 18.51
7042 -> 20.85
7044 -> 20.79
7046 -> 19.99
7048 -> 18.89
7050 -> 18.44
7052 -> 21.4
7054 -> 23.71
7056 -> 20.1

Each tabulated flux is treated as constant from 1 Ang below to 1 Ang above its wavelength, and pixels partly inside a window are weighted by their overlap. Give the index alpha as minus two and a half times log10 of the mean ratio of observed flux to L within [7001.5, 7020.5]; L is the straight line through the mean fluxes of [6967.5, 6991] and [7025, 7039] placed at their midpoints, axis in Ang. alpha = -0.07 mag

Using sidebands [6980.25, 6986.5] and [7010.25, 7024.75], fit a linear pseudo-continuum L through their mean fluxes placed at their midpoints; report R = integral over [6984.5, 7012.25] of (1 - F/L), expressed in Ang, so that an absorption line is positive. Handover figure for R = 0.3 Ang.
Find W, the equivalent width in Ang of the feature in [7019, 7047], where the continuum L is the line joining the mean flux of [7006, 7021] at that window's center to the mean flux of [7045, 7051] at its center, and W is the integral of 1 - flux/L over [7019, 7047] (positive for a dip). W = 0.7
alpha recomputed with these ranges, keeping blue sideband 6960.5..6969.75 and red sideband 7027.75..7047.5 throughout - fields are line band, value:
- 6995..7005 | -0.06 mag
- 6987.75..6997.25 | -0.01 mag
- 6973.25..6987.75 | -0.04 mag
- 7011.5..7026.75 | -0.03 mag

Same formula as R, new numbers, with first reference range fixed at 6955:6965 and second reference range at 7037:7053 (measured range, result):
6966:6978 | -0.46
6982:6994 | 0.26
